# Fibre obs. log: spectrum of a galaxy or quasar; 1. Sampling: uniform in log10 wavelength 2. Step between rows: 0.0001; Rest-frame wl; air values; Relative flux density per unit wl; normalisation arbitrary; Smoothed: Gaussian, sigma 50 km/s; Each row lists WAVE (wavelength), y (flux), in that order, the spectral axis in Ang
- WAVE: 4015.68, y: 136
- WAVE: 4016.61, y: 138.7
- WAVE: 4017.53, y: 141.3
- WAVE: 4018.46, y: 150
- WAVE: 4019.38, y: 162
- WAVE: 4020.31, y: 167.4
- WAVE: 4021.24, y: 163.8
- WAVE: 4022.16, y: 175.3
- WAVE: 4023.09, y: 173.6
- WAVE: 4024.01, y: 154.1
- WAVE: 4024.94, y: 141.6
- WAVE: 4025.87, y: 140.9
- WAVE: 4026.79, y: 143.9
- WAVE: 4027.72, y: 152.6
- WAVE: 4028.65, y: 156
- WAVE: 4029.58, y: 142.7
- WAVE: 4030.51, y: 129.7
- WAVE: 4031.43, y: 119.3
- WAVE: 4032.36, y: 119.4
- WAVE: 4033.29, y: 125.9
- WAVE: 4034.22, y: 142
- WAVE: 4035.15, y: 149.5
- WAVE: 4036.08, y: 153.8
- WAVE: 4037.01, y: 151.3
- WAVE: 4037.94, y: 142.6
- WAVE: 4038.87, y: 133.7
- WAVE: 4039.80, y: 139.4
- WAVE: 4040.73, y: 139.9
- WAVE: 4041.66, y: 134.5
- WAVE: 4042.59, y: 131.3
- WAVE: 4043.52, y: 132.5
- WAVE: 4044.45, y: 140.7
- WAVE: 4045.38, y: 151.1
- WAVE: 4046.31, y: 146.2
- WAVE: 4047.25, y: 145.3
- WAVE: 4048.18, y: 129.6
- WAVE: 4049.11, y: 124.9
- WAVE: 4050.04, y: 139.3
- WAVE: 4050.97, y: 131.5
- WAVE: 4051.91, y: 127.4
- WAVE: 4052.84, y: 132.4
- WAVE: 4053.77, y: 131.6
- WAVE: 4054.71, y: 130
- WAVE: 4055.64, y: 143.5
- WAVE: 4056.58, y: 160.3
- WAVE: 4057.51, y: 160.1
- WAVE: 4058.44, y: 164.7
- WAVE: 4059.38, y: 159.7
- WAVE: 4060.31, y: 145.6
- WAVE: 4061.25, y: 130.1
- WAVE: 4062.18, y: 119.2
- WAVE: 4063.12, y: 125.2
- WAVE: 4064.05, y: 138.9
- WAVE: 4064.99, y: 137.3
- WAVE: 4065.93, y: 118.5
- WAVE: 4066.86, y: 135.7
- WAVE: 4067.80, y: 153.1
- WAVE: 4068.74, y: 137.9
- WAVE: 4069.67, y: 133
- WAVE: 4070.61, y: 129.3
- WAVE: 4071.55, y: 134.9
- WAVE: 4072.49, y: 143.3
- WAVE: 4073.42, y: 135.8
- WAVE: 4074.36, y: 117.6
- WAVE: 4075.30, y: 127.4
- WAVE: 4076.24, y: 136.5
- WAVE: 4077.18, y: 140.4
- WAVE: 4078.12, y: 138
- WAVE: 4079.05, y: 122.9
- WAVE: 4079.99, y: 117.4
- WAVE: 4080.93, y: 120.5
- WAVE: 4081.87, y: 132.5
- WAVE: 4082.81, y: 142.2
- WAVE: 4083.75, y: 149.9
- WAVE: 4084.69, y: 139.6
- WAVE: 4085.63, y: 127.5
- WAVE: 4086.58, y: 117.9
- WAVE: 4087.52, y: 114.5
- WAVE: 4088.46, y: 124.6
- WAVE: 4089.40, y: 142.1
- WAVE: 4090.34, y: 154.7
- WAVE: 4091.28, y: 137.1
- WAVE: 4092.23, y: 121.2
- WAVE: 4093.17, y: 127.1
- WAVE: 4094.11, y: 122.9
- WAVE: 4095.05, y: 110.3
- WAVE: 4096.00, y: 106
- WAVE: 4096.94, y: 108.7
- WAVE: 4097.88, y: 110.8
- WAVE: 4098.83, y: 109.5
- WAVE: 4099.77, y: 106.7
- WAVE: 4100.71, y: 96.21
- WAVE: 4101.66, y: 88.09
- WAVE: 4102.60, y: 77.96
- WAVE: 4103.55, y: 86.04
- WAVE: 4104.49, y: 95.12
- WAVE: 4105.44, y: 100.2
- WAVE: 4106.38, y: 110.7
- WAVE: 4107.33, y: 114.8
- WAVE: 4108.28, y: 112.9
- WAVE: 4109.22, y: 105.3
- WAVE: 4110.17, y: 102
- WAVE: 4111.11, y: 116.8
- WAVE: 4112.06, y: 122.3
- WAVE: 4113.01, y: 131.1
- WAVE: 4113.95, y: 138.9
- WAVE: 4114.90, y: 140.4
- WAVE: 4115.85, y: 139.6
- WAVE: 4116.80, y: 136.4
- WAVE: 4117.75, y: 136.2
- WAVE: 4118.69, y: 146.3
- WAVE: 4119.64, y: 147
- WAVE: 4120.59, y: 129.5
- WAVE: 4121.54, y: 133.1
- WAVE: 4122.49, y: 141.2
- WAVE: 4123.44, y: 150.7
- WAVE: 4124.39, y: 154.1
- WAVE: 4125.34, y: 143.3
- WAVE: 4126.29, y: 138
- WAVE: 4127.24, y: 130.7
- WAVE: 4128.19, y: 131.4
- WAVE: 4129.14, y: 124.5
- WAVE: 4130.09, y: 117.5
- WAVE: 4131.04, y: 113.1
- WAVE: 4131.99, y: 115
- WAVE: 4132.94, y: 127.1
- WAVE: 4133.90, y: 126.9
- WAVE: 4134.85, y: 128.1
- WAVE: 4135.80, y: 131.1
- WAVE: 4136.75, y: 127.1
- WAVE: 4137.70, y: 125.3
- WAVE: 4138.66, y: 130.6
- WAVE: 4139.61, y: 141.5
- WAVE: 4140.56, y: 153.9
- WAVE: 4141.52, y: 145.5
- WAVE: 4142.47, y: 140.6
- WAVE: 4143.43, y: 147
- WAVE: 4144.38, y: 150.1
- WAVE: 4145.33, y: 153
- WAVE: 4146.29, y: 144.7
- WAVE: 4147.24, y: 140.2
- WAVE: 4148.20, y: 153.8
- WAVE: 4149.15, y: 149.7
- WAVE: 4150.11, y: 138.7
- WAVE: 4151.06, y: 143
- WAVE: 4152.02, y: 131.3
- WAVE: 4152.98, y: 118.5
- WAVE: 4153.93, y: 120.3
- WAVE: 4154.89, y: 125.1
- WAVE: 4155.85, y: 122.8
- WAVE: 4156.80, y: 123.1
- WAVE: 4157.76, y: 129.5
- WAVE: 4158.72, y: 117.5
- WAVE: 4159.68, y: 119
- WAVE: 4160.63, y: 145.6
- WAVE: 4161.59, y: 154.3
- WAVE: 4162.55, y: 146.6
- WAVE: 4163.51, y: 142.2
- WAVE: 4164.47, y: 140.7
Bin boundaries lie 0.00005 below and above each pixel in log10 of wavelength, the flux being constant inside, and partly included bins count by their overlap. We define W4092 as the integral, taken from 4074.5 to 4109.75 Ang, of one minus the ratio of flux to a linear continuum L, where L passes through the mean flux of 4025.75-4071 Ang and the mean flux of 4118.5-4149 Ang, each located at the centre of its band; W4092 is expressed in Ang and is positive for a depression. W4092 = 4.9 Ang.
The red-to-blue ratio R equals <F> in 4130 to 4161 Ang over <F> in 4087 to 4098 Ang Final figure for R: 1.08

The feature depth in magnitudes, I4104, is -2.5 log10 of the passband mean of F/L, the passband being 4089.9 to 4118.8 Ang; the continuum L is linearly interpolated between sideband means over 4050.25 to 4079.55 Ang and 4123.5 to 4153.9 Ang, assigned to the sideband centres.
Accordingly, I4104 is 0.174 mag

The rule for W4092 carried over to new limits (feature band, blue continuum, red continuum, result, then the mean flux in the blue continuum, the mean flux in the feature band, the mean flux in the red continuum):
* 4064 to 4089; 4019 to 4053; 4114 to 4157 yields 1.43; 143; 132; 136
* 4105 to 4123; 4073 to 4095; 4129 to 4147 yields 0.80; 130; 127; 134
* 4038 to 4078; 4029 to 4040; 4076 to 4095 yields -0.86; 138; 137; 131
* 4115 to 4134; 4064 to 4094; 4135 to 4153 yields 0.53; 133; 134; 141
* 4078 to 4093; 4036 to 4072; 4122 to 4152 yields 0.76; 139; 131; 137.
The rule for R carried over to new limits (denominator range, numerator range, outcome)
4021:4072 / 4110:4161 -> 0.95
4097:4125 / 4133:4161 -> 1.13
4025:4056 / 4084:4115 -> 0.84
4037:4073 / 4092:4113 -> 0.77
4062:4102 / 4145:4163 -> 1.07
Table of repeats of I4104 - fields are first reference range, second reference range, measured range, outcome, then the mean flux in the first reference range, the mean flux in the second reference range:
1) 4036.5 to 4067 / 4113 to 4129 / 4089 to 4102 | 0.18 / 139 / 139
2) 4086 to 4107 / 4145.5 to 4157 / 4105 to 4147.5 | -0.06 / 112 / 135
